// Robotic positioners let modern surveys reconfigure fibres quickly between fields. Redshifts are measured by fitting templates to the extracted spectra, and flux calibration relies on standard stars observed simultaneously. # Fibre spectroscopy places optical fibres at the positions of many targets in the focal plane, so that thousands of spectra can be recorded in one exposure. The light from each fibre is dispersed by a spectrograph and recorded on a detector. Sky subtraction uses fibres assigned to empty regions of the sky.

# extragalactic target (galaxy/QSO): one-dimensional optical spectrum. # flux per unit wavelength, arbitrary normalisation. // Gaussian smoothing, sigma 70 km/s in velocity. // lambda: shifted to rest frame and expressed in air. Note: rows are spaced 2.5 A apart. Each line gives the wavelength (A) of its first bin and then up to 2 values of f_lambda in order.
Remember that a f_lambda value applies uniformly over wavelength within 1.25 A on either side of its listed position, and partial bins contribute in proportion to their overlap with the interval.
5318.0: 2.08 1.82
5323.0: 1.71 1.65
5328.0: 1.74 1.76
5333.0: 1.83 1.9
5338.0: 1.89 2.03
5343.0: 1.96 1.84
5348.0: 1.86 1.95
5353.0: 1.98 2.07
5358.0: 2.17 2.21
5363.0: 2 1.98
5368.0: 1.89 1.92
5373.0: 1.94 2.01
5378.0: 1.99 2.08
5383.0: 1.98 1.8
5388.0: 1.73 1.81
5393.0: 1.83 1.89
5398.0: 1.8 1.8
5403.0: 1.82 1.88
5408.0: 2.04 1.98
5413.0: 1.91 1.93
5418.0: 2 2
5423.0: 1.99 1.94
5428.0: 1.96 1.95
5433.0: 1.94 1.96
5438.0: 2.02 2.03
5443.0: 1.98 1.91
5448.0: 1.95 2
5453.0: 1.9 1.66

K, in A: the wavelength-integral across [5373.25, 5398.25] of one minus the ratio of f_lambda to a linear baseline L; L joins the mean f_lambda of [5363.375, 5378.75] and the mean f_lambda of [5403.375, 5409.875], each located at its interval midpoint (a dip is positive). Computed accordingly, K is 0.7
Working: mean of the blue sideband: 1.96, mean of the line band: 1.9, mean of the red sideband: 1.94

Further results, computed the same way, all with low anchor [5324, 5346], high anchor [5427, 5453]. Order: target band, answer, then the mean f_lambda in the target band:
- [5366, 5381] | -0.6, 1.97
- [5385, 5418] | 0.9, 1.87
